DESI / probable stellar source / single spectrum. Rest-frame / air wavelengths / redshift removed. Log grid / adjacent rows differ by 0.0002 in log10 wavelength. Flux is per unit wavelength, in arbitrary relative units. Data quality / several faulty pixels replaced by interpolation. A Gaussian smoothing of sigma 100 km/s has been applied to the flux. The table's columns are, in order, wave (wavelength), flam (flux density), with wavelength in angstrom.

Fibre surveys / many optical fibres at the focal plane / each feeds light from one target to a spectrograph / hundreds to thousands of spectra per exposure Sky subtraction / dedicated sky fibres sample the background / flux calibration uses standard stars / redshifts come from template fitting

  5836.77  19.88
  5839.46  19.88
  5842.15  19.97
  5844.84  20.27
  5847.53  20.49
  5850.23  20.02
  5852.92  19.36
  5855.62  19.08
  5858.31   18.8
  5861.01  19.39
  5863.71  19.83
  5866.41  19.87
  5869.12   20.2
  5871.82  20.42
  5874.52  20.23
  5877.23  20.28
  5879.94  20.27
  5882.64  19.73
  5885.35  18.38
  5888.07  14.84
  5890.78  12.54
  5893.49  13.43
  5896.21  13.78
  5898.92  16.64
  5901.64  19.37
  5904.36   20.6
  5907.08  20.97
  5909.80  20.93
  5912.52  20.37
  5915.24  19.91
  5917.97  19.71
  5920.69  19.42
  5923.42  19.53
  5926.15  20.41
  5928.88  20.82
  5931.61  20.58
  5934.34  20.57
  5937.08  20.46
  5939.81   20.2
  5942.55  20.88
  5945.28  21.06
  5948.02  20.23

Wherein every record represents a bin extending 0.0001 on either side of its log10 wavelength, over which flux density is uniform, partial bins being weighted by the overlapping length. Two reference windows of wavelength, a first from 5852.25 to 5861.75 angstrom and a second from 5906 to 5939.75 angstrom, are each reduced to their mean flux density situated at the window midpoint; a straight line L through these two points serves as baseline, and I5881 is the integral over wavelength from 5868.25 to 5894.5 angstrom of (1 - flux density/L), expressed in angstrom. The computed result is 2.0 angstrom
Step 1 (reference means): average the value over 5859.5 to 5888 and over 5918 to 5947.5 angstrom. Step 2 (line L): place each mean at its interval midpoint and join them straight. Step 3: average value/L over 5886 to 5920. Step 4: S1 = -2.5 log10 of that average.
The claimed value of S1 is 0.126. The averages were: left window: 19.6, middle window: 17.8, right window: 20.4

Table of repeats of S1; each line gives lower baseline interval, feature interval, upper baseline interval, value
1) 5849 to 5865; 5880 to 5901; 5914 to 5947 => 0.23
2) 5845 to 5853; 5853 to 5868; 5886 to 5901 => -0.04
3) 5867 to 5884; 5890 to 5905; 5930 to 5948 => 0.26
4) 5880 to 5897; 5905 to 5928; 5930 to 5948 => -0.10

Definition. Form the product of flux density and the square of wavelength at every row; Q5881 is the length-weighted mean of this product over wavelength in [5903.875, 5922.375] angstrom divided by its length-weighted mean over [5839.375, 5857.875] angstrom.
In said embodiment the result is 1.0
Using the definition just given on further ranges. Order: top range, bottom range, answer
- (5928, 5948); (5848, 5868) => 1.09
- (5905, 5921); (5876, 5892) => 1.16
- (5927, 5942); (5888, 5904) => 1.34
